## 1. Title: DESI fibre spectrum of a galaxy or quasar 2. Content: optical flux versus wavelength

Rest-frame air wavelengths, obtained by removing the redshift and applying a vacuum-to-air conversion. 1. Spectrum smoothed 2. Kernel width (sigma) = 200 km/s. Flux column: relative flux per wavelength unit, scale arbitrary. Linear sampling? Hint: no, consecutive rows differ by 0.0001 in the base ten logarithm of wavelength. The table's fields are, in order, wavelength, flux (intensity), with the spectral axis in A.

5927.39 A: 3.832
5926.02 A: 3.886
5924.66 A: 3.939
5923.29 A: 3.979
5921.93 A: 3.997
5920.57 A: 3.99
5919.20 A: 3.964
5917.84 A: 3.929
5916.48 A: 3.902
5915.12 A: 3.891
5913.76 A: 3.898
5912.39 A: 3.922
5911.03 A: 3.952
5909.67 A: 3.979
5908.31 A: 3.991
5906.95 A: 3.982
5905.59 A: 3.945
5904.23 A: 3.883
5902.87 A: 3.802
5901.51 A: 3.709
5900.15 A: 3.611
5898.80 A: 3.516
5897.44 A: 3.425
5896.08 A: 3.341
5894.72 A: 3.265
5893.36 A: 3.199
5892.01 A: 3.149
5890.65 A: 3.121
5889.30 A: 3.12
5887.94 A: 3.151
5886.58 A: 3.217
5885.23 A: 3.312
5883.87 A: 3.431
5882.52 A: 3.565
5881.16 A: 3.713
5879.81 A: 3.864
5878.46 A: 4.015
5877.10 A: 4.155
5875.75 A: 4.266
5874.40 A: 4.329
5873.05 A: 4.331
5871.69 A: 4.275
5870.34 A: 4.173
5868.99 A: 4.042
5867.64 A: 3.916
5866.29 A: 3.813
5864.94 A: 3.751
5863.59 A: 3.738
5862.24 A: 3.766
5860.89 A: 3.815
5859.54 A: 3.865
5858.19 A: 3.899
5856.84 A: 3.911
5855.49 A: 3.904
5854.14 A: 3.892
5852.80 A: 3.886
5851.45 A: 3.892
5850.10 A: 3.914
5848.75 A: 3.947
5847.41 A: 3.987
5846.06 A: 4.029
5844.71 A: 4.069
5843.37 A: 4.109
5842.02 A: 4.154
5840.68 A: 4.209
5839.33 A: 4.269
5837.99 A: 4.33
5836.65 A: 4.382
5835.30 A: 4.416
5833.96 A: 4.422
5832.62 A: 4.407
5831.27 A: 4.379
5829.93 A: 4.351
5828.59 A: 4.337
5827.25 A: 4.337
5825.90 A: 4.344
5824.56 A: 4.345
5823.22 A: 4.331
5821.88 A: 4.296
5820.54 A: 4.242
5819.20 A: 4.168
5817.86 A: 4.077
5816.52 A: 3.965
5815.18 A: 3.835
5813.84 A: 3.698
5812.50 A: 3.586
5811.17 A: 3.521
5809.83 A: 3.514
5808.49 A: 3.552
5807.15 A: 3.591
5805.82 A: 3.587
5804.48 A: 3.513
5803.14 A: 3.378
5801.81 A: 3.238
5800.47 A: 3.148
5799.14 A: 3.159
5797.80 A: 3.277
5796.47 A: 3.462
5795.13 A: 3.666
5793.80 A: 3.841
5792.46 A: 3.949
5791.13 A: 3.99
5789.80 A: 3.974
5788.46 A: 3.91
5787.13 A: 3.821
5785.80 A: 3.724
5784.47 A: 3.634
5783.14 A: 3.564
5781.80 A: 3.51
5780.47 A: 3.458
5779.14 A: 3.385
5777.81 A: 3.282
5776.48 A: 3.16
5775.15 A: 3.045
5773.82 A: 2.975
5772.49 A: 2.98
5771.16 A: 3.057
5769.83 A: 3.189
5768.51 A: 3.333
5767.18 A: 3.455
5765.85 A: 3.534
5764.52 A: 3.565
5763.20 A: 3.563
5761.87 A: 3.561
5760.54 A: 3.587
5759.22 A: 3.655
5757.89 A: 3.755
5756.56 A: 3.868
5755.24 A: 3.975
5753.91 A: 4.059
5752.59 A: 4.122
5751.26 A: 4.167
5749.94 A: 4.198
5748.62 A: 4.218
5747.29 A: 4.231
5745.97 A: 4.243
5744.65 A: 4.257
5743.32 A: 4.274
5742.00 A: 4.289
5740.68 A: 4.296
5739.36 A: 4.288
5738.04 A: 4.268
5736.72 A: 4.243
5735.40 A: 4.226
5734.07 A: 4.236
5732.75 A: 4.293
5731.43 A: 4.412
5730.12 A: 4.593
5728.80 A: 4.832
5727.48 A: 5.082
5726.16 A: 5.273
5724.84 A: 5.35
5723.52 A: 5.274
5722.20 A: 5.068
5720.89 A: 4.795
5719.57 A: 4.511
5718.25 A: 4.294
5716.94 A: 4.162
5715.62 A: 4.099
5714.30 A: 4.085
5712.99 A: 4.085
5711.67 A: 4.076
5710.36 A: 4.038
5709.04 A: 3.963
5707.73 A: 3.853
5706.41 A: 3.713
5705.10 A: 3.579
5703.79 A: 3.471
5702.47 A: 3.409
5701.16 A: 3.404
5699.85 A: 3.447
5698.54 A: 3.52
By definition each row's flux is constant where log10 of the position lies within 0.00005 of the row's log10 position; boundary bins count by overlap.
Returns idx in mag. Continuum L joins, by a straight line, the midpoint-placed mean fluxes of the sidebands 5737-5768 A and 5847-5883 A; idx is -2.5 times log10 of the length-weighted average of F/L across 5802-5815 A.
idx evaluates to 0.12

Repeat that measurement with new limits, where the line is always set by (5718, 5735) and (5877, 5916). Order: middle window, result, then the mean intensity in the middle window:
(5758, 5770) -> 0.271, 3.52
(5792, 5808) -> 0.224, 3.48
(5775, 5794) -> 0.204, 3.63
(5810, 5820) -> 0.093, 3.83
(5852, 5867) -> 0.008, 3.84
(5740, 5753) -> 0.099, 4.23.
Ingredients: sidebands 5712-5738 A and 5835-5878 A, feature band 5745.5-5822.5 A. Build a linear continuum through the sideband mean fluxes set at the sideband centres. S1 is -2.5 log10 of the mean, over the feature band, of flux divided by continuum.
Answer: 0.183 mag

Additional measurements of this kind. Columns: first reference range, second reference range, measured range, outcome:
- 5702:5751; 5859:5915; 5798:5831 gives 0.044 mag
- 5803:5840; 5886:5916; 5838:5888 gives -0.030 mag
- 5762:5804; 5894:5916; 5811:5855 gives -0.155 mag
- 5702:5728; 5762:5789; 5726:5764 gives -0.087 mag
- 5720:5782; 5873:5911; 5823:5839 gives -0.148 mag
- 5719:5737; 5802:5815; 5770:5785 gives 0.219 mag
